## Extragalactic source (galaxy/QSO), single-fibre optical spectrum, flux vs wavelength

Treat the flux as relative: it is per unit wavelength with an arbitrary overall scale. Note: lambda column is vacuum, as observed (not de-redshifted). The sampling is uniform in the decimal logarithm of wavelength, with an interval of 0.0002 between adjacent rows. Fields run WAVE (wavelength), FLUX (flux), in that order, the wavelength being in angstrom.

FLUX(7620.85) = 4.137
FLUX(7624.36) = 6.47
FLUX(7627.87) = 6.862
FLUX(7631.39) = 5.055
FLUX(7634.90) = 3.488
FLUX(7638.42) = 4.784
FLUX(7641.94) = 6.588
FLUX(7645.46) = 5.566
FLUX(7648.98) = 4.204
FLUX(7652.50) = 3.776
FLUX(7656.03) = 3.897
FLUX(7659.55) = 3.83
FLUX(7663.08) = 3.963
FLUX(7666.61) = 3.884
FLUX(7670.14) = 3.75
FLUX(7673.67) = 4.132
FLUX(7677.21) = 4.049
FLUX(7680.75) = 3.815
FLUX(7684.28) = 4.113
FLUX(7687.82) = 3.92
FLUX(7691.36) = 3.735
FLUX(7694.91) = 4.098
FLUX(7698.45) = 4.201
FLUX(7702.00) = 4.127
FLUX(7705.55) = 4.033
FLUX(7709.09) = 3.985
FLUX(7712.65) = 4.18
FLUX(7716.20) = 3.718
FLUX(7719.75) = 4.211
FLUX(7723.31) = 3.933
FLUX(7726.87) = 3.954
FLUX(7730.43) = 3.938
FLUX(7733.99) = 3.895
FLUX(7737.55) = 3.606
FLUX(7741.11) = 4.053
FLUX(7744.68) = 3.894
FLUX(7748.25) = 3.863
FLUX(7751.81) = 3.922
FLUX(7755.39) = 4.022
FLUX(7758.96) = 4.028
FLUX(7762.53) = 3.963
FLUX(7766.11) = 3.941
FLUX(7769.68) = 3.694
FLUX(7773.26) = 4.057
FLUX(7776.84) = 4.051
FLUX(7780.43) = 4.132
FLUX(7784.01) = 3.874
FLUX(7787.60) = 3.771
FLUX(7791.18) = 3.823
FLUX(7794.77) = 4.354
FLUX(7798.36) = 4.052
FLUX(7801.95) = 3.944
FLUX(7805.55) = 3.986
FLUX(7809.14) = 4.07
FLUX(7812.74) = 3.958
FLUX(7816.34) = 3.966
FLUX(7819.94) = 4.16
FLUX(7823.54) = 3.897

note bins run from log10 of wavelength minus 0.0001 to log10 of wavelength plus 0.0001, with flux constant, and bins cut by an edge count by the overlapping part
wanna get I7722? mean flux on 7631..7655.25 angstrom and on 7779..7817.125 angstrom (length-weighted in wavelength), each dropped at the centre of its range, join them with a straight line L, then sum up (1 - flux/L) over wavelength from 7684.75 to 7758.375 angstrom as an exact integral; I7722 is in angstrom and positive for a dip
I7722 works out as 6.5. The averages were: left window 4.73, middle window 3.97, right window 3.99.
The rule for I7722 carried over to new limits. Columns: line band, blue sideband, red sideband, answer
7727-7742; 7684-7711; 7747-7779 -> 0.4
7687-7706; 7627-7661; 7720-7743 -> 1.0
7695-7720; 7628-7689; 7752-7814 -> 0.9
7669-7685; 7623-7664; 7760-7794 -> 2.3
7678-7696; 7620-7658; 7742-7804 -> 2.7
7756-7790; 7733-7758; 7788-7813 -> 0.1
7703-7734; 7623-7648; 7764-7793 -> 4.0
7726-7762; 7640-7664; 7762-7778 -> 1.4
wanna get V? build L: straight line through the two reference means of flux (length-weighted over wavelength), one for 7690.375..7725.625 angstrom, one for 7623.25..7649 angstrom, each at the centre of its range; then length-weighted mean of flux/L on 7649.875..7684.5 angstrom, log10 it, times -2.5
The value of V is 0.22 mag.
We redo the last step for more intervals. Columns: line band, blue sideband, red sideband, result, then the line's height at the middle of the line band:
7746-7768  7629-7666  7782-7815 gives 0.048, 4.13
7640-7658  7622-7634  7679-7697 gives 0.089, 5.18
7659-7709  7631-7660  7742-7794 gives 0.105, 4.39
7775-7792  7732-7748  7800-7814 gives 0.003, 3.95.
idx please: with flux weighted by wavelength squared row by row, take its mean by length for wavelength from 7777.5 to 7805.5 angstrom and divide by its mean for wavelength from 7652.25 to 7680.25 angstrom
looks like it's 1.05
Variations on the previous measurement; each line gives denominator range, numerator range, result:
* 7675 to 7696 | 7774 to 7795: 1.03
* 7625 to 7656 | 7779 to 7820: 0.83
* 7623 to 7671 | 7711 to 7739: 0.85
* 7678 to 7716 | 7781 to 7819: 1.02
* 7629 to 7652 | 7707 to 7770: 0.82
